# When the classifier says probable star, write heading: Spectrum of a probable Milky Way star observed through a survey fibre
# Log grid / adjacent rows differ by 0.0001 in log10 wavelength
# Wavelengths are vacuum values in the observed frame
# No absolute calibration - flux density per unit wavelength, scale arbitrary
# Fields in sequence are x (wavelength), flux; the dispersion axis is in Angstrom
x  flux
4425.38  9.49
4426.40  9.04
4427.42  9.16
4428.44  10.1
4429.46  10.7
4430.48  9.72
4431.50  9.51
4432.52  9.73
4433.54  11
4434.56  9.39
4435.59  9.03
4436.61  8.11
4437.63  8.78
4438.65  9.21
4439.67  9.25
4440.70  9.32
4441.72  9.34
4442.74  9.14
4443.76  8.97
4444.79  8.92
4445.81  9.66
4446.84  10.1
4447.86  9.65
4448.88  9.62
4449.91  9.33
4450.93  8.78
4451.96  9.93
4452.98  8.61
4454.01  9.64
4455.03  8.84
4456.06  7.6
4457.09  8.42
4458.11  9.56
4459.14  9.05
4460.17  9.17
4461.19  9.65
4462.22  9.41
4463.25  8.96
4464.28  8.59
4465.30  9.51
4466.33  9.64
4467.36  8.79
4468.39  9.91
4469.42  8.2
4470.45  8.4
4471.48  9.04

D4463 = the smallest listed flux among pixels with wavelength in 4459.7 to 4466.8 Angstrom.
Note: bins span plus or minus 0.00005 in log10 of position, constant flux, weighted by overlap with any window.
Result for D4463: 8.59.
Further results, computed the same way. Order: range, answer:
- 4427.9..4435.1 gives 9.39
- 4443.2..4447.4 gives 8.92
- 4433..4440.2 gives 8.11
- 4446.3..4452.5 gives 8.78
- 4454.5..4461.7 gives 7.6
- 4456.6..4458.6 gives 8.42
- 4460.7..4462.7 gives 9.41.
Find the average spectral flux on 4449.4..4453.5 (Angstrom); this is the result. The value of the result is 9.16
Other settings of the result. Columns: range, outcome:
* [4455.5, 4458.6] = 8.52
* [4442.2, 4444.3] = 9.05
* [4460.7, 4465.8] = 9.22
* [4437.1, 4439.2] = 9.02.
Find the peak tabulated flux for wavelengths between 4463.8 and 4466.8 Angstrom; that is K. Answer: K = 9.64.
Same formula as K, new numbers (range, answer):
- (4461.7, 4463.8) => 9.41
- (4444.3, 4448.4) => 10.1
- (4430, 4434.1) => 11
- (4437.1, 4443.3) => 9.34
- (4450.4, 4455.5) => 9.93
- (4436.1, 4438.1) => 8.78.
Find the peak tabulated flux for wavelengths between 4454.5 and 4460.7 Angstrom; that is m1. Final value 9.56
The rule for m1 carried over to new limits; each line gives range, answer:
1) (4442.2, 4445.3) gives 9.14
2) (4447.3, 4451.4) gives 9.65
